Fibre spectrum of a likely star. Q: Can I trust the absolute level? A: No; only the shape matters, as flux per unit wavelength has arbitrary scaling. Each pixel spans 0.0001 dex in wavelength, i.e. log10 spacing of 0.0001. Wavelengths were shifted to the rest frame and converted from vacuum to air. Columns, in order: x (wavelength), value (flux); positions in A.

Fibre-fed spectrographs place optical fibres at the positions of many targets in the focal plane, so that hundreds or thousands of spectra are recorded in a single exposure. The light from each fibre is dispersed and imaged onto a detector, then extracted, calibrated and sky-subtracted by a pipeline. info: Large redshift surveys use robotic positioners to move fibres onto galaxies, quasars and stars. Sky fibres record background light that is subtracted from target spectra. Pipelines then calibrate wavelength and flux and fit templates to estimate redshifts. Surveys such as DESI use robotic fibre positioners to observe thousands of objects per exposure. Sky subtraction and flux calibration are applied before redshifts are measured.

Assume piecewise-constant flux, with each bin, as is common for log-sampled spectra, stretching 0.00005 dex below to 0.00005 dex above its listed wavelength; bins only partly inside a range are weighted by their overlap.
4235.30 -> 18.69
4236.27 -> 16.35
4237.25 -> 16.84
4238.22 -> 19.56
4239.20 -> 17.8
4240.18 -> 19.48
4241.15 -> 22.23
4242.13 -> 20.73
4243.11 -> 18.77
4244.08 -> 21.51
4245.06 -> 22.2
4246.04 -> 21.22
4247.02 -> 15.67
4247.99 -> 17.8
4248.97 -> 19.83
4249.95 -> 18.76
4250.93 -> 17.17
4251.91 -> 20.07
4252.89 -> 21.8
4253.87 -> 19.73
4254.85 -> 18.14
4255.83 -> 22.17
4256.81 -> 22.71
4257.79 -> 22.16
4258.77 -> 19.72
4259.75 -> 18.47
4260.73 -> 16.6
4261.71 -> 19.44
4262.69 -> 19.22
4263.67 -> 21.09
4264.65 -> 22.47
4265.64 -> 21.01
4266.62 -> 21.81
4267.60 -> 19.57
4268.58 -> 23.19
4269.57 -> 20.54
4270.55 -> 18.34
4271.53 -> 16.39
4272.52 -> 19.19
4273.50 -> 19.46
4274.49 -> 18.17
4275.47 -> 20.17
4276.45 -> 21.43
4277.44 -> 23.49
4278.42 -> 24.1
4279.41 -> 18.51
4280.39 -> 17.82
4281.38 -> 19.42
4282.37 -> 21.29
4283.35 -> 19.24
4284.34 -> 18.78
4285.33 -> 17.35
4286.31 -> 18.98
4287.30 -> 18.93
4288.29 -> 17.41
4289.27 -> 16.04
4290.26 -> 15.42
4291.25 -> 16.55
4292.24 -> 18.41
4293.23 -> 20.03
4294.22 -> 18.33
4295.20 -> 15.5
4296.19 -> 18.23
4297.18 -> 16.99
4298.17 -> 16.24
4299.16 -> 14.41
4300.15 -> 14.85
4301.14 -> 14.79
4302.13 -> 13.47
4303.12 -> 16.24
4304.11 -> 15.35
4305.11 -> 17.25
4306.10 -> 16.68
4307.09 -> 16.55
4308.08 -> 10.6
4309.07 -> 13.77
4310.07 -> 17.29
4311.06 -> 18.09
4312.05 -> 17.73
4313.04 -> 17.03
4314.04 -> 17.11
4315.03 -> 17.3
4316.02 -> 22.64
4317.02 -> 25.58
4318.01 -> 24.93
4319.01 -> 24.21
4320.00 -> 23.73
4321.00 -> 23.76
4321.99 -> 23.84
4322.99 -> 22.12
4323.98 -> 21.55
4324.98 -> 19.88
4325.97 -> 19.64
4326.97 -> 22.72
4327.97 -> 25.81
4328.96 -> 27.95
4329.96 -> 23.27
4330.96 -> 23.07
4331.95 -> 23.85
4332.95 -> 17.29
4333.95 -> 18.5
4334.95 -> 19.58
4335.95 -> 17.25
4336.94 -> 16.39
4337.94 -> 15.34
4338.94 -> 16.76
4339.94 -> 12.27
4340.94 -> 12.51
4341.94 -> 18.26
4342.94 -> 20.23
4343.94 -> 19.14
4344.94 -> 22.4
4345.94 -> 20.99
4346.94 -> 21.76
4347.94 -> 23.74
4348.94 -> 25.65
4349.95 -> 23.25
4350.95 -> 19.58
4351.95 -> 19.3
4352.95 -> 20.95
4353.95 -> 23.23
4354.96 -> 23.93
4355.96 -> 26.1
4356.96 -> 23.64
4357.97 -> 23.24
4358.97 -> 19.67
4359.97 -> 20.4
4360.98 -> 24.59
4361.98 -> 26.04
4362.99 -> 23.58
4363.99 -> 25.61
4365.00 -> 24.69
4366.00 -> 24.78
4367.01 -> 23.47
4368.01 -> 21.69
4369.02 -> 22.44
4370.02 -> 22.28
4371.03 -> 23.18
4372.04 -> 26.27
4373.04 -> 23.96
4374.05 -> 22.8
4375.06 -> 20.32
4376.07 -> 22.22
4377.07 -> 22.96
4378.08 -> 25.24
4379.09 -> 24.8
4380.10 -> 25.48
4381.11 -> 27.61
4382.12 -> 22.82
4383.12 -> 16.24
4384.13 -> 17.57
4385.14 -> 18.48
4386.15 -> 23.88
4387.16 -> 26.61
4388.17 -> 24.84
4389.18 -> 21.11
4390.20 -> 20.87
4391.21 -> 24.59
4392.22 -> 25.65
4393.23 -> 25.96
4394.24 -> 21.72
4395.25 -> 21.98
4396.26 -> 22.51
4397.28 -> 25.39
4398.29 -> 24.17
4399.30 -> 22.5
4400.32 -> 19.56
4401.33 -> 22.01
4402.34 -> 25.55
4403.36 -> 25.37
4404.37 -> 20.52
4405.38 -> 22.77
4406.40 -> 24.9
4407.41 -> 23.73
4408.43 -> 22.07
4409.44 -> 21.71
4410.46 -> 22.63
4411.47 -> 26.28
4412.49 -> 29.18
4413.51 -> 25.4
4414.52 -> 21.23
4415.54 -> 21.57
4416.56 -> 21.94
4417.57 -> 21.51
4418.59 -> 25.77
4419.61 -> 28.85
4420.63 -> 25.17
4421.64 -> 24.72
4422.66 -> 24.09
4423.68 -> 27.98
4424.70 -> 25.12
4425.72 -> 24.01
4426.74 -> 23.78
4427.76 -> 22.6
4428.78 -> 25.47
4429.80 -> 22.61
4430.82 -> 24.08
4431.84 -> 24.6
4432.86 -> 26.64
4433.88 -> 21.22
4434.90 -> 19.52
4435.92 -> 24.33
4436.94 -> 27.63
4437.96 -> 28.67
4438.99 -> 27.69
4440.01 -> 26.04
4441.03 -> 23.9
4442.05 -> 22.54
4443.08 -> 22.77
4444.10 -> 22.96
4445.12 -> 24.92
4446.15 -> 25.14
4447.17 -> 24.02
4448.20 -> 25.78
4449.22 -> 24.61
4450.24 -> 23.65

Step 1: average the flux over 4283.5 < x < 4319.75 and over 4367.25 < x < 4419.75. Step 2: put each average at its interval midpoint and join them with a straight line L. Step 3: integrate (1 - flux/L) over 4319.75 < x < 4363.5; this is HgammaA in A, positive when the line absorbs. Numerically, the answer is -2.79 A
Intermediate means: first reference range 17.5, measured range 21.3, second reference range 23.2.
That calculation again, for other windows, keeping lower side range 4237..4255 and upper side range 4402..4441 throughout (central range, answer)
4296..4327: 4.1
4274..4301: 3.0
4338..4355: 1.8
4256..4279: -0.3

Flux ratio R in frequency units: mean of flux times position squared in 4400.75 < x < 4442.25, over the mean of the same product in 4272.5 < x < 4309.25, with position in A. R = 1.5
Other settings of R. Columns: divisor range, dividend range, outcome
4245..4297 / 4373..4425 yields 1.29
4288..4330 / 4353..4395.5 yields 1.27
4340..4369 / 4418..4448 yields 1.16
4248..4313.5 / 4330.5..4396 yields 1.23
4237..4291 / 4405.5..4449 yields 1.34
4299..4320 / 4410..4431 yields 1.46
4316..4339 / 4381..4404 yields 1.08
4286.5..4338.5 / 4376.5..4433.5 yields 1.31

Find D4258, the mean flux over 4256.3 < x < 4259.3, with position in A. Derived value 21.5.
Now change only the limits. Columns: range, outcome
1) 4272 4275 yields 18.9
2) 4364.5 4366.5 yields 24.8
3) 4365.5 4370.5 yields 23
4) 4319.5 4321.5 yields 23.8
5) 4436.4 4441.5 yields 26.8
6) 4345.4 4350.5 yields 23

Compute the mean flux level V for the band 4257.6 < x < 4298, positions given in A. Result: 19.2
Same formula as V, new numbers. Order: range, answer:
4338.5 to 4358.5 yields 20.9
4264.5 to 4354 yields 19.3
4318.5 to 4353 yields 20.8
